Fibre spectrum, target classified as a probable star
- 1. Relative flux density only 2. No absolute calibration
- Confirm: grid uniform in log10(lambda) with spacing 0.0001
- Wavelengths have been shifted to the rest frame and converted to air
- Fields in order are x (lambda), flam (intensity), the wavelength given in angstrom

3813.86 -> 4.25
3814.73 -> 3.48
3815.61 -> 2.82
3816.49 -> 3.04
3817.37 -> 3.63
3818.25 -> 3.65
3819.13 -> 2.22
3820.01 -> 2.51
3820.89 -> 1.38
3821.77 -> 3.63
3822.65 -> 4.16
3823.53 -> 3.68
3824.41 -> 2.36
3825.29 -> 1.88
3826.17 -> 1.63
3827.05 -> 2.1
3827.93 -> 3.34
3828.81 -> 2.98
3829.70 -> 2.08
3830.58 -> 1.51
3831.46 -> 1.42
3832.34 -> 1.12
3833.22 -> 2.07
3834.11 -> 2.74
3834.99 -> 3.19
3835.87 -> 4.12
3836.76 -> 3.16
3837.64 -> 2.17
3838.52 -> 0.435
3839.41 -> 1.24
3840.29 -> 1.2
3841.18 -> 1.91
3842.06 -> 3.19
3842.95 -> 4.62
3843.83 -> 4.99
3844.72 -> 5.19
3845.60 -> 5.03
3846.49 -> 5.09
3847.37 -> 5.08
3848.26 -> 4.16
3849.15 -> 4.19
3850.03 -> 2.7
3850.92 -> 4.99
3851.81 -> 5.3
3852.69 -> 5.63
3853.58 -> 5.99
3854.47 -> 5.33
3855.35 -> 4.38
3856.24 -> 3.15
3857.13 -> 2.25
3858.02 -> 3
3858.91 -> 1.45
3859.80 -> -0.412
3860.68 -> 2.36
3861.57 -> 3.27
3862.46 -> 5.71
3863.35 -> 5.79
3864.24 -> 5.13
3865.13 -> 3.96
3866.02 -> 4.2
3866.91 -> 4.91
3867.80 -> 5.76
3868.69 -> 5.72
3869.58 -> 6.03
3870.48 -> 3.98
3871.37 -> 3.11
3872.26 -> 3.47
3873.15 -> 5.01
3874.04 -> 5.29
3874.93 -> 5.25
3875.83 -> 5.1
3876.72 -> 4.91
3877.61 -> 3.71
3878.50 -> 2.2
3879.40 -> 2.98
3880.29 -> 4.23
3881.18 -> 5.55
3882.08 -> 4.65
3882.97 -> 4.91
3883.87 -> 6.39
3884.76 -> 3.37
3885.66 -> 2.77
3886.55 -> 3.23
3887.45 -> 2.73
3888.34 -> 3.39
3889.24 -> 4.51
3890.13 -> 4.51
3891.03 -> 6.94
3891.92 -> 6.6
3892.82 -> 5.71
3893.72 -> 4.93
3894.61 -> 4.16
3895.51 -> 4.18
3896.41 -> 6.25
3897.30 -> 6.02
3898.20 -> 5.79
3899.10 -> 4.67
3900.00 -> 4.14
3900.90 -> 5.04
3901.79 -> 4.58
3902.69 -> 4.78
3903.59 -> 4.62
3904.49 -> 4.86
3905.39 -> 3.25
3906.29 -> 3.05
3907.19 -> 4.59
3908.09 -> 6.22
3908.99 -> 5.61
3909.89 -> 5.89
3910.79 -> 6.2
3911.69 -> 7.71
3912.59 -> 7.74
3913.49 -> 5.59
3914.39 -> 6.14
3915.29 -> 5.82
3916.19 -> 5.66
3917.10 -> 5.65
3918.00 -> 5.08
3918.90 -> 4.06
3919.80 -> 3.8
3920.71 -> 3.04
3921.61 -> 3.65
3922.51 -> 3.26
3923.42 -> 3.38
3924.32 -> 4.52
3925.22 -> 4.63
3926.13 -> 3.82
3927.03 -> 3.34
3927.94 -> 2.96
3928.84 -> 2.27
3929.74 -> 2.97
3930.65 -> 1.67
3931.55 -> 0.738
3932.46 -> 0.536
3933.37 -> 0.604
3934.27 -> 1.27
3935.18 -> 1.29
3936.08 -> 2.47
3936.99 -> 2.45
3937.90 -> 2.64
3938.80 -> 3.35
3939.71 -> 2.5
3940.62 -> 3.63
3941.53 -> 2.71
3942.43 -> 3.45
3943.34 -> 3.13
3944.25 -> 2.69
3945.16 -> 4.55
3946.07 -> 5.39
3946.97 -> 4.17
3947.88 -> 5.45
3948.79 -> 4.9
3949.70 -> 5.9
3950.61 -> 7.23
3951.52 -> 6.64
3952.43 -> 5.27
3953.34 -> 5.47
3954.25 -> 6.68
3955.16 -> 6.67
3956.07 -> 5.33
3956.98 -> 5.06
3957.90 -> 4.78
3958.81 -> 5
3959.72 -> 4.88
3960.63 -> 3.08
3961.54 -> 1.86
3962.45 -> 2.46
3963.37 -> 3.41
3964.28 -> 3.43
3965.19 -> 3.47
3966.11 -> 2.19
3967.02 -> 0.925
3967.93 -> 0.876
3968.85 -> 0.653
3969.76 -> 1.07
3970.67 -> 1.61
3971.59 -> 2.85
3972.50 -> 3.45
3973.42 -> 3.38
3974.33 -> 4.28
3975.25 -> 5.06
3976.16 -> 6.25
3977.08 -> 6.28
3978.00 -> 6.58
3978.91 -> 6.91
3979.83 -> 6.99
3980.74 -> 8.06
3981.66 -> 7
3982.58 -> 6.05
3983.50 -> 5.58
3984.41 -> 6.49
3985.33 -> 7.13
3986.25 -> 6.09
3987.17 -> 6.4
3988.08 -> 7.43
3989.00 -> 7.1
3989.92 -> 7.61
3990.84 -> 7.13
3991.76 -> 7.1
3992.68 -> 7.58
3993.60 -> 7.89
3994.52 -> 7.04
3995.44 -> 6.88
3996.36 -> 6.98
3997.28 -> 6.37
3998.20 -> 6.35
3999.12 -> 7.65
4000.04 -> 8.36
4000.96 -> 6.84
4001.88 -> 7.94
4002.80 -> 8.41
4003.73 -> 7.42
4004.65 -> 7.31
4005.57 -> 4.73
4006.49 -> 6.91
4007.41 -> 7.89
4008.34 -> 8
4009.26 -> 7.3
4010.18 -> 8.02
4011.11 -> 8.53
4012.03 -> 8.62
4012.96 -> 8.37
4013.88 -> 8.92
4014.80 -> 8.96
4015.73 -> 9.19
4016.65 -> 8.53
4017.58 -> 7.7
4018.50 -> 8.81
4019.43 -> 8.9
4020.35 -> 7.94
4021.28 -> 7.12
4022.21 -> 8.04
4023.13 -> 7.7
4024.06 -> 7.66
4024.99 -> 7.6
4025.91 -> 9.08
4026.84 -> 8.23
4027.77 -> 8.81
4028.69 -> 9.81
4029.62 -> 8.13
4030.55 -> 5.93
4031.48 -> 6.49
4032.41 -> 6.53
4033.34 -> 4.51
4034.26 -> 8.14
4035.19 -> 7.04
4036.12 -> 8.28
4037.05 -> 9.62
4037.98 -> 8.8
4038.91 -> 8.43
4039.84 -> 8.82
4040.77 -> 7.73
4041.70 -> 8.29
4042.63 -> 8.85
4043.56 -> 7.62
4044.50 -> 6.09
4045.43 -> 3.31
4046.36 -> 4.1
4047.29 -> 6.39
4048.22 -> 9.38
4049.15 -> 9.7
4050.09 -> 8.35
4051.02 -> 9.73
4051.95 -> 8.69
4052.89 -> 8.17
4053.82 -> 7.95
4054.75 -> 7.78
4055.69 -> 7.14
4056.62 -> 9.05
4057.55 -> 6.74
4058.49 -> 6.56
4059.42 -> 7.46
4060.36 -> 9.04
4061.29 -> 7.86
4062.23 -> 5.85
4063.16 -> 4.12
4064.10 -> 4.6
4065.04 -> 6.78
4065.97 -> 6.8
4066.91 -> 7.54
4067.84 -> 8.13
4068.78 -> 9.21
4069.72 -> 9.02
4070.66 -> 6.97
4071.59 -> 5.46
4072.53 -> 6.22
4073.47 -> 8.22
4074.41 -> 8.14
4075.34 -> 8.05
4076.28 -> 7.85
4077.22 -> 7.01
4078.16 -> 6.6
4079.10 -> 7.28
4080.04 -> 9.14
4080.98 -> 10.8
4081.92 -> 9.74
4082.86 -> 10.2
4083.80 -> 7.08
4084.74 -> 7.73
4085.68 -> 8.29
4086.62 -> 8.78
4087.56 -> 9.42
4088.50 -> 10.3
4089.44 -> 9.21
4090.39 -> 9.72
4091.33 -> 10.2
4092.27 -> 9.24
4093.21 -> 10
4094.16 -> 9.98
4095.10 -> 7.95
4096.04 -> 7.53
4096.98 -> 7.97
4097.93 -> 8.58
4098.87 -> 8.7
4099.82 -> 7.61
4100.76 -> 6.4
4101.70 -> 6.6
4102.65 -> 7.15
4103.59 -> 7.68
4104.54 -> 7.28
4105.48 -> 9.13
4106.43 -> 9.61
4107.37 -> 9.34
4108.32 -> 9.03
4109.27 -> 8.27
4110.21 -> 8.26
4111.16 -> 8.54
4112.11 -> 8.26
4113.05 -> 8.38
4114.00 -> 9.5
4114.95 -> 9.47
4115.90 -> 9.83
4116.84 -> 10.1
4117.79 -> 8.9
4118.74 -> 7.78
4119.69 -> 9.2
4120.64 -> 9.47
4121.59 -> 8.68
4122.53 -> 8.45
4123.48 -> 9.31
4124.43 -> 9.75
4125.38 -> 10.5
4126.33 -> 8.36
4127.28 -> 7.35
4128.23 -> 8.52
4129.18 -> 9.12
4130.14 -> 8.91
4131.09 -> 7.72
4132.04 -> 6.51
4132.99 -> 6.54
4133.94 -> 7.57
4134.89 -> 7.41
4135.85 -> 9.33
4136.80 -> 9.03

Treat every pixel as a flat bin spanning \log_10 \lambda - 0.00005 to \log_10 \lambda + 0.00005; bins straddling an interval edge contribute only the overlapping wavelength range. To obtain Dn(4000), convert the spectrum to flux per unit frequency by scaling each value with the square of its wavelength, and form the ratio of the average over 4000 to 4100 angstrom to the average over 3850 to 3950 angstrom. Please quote 2.0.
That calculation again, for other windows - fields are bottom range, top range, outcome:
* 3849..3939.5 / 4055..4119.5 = 2.14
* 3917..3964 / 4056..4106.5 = 2.29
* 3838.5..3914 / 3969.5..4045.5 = 1.71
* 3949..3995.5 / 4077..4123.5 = 1.79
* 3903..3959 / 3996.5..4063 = 1.92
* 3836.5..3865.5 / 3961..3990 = 1.33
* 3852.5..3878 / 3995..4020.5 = 1.97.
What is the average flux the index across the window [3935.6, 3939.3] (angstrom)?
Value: 2.71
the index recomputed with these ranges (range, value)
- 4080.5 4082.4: 10.3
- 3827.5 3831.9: 2.26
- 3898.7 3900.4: 4.4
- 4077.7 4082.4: 8.72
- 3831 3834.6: 1.86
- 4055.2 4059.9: 7.39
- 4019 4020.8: 8.44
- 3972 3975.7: 4.02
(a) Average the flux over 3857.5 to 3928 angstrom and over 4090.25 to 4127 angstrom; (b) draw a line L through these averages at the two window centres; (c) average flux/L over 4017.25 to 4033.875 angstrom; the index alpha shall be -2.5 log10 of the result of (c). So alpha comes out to -0.09 mag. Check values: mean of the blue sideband 4.57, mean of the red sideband 8.72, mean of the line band 7.73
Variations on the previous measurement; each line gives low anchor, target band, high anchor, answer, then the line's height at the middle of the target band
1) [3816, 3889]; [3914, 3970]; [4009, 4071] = 0.45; 5.58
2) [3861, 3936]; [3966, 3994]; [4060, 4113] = 0.14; 6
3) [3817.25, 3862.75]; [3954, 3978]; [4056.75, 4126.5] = 0.48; 5.72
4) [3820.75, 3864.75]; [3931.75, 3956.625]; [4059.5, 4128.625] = 0.34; 5.32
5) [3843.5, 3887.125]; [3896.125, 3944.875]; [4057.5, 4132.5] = 0.28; 5.25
